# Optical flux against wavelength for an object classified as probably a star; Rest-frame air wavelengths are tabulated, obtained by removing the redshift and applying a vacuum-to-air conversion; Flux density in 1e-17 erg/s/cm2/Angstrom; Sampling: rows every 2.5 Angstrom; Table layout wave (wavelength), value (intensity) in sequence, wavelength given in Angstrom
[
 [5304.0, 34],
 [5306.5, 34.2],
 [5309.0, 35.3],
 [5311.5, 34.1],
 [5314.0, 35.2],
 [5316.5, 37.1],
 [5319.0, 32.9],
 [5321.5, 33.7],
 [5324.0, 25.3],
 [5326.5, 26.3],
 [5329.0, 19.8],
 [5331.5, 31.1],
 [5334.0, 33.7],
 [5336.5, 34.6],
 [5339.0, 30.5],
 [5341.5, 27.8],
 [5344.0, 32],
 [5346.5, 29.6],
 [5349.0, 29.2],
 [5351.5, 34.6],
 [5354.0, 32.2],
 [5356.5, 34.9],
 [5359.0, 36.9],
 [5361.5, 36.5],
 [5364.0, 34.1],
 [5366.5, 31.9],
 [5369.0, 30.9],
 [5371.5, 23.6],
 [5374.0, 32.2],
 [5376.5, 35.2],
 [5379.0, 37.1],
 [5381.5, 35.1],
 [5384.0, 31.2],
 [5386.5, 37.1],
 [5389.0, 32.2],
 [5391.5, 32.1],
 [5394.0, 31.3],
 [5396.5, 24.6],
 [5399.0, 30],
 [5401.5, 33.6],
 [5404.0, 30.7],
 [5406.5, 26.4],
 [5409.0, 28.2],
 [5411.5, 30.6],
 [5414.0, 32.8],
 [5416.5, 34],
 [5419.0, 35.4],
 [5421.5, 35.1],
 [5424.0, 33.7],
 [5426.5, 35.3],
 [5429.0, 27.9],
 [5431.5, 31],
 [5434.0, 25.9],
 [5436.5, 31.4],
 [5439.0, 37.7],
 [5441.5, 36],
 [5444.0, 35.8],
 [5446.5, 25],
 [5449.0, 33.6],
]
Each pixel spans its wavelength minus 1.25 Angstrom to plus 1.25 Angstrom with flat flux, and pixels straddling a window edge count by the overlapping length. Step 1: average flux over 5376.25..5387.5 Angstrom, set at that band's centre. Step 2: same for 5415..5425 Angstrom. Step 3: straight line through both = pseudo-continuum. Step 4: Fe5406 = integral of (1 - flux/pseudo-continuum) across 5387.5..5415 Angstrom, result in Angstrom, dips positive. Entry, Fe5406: 3.59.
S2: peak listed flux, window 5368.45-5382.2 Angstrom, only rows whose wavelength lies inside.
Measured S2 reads 37.1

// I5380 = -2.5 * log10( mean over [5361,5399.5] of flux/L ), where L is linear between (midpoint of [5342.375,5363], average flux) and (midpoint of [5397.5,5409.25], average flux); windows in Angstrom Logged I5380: -0.03 mag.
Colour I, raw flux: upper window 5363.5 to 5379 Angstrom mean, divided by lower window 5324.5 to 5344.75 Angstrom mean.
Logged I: 1.08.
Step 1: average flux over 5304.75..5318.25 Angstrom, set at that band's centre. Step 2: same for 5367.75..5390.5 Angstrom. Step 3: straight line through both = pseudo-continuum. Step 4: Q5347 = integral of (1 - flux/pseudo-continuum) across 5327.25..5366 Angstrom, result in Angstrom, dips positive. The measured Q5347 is 2.3 Angstrom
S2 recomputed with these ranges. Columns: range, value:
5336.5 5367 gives 36.9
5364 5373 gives 34.1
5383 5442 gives 37.7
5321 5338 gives 34.6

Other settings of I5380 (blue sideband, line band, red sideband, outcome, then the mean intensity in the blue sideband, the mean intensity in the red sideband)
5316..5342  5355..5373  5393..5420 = -0.080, 30.1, 30.6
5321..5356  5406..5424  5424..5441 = -0.020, 30.1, 31.9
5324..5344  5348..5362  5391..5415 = -0.161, 29.1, 29.9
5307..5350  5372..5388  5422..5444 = -0.073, 31.1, 32.7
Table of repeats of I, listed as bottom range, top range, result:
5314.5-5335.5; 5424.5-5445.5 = 1.08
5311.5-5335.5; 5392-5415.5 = 0.97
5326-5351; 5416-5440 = 1.10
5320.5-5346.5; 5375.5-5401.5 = 1.11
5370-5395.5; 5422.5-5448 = 0.98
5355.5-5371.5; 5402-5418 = 0.92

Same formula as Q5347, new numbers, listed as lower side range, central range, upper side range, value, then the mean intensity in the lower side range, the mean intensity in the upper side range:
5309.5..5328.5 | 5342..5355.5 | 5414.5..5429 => 0.4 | 31.7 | 34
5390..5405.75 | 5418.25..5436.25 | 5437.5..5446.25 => 0.8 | 30.3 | 35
